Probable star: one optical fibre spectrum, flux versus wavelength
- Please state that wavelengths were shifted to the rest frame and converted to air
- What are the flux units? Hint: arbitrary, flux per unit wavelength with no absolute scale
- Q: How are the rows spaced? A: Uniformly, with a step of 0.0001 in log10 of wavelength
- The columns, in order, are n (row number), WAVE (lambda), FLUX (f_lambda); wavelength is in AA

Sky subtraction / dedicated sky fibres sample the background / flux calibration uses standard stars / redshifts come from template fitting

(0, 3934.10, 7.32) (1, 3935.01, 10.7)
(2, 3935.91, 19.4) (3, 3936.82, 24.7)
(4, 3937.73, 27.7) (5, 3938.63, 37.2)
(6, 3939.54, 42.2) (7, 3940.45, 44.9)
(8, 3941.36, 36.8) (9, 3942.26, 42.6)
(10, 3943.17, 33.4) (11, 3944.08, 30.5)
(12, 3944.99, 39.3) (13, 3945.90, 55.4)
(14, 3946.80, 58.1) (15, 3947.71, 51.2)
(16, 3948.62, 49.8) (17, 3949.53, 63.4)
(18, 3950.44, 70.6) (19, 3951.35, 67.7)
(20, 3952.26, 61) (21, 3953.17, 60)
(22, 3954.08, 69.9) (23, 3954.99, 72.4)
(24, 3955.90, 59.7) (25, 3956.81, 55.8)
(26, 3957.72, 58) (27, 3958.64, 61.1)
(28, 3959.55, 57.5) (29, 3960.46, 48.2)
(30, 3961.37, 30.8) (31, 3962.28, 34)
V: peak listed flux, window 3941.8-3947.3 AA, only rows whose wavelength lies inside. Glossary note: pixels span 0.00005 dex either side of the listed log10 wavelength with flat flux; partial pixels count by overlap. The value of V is 58.1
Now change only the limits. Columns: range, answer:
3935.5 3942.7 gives 44.9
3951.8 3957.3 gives 72.4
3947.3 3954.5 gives 70.6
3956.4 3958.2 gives 58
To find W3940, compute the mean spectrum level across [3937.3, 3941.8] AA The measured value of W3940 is 37.8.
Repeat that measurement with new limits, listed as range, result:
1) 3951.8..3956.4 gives 64.6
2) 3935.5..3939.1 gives 27.4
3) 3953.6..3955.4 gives 71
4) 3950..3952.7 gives 66.4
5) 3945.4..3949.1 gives 53.6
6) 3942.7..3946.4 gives 39.9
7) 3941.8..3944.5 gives 35.6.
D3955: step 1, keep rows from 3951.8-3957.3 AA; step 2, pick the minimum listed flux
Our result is 55.8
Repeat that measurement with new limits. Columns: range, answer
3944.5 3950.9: 39.3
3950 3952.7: 61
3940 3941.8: 36.8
